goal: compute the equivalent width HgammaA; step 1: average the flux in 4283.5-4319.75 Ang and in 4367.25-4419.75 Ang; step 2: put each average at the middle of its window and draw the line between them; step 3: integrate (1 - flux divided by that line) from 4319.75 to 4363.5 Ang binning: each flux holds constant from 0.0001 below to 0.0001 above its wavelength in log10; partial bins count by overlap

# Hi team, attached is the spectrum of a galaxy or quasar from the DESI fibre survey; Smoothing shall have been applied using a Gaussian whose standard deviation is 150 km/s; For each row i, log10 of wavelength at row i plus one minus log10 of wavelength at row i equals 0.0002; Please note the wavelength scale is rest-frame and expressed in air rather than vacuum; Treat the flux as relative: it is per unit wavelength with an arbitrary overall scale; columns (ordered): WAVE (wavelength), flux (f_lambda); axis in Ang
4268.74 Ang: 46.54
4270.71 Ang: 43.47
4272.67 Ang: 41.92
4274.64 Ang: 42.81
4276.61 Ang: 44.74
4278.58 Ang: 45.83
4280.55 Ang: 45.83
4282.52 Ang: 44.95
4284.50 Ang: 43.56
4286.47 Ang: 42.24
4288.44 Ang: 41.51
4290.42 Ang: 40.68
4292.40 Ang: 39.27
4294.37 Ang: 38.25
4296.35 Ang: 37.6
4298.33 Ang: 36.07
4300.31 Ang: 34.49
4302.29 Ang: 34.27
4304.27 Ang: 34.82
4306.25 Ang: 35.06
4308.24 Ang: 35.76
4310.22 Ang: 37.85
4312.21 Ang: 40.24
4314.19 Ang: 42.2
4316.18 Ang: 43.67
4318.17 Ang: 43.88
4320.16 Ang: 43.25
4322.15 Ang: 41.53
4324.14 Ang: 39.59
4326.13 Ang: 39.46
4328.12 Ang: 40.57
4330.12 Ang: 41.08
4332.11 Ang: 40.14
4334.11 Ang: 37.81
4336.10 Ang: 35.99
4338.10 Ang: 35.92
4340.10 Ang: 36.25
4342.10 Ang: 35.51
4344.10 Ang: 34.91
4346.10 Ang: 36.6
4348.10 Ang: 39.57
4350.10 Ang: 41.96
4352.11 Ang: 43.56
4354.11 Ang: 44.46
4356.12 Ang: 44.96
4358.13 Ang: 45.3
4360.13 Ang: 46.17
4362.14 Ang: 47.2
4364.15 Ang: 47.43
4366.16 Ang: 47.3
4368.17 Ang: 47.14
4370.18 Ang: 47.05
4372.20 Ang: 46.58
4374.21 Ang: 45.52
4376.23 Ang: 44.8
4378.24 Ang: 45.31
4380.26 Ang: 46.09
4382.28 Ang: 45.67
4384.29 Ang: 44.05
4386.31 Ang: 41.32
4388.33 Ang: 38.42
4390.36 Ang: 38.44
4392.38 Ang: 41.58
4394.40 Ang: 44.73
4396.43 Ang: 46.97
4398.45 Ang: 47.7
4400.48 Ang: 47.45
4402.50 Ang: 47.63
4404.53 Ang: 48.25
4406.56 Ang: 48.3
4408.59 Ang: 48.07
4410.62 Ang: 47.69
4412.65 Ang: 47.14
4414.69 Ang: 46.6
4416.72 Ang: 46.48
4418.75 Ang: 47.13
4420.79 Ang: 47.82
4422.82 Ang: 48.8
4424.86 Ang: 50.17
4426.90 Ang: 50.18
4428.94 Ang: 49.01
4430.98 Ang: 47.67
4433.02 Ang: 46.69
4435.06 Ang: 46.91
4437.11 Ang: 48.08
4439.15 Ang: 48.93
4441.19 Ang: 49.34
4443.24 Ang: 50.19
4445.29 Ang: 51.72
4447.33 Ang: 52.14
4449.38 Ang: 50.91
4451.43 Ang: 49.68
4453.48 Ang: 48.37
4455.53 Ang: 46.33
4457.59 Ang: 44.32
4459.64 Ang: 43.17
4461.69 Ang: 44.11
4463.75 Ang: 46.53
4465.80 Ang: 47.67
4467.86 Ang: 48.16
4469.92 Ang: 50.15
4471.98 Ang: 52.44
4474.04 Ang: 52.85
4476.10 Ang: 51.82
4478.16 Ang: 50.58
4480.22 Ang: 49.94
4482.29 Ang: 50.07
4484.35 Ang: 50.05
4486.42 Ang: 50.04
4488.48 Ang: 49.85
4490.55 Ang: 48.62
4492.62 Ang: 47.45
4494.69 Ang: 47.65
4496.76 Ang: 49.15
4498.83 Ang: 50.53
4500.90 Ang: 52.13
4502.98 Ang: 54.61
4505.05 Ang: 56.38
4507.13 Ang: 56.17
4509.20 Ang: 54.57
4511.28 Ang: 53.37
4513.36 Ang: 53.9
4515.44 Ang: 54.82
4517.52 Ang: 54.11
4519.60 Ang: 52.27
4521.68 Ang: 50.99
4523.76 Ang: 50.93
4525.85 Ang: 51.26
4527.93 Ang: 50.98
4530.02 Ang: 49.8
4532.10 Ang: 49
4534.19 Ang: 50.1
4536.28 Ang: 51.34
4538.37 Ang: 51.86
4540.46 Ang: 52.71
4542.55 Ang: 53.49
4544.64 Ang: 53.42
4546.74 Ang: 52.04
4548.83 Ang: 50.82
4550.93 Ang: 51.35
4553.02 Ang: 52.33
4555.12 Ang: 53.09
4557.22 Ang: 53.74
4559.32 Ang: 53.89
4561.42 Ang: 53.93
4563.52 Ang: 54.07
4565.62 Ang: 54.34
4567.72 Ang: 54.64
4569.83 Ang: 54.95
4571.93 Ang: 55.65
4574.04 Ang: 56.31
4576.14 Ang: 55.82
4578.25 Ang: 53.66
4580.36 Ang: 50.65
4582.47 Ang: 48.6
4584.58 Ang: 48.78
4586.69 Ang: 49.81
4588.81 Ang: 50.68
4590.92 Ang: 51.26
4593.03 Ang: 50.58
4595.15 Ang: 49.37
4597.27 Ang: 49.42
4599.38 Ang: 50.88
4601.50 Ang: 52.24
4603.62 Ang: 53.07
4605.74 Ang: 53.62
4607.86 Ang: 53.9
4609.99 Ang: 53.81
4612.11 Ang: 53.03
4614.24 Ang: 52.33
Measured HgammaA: 1.4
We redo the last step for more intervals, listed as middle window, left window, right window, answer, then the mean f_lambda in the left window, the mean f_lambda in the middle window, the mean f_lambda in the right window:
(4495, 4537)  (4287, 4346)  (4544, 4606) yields -2.58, 38.5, 52.2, 52.4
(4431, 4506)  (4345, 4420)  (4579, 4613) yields -2.74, 45.2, 49.4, 51.2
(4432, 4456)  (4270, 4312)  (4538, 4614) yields -1.24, 40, 49.2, 52.6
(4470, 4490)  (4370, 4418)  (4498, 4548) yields -0.24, 45.5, 50.8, 52.5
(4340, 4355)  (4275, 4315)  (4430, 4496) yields 1.20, 39.8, 39.2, 48.8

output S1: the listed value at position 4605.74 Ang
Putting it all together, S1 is 53.62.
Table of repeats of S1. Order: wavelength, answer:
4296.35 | 37.6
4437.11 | 48.08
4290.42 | 40.68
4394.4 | 44.73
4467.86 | 48.16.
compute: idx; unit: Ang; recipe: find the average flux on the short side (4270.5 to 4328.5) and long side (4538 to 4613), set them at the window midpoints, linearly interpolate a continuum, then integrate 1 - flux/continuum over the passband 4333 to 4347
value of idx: 2.0 Ang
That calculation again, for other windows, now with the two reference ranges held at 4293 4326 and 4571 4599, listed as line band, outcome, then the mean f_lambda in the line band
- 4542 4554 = -0.6 Ang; 52.2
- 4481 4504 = -1.3 Ang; 50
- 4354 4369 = -1.9 Ang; 46.3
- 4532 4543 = -0.5 Ang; 51.5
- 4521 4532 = -0.4 Ang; 50.6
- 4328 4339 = 0.4 Ang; 38.4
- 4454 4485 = -1.6 Ang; 48.5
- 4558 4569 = -0.8 Ang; 54.2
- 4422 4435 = -1.3 Ang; 48.6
